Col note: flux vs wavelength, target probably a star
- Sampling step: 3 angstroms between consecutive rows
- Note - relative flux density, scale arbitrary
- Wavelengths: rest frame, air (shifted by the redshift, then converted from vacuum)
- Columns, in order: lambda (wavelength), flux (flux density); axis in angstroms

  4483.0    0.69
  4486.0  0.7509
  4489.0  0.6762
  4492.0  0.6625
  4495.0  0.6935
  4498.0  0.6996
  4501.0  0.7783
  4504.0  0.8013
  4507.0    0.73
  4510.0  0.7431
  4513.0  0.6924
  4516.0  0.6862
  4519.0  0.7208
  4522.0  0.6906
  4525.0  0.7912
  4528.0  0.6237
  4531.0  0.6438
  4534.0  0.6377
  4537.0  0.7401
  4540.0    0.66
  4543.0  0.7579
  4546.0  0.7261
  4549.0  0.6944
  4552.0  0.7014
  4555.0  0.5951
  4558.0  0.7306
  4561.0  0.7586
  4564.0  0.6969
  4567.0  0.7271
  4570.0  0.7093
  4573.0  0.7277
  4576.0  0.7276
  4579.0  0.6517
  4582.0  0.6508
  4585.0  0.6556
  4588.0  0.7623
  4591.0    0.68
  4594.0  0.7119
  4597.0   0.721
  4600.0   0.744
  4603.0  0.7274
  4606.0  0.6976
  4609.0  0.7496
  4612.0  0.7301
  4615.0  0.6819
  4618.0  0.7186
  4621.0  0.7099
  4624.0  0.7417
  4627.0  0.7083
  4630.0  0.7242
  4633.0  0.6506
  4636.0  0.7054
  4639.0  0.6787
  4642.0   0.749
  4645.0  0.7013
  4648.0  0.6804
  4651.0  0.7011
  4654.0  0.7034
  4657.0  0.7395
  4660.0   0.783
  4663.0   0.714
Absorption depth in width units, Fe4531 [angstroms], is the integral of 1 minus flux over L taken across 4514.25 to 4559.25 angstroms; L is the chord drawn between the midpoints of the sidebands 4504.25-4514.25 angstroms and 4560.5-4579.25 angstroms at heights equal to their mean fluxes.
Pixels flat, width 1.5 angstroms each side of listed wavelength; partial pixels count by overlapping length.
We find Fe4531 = 2.0 angstroms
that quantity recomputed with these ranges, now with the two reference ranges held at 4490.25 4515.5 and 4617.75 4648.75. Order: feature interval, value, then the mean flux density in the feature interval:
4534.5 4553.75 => 0.3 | 0.708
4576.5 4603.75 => 0.4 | 0.701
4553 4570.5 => 0.3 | 0.703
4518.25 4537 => 0.8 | 0.688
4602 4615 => -0.2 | 0.721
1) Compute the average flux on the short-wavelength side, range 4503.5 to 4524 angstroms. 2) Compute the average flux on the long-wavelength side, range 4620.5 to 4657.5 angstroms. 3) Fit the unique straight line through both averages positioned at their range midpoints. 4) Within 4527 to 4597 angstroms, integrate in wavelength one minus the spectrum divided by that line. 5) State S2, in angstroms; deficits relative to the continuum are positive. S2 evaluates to 2.0 angstroms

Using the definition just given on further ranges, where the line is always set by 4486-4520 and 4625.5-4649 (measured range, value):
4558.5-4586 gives 0.2 angstroms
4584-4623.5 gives -0.6 angstroms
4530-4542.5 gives 0.6 angstroms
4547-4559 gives 0.5 angstroms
